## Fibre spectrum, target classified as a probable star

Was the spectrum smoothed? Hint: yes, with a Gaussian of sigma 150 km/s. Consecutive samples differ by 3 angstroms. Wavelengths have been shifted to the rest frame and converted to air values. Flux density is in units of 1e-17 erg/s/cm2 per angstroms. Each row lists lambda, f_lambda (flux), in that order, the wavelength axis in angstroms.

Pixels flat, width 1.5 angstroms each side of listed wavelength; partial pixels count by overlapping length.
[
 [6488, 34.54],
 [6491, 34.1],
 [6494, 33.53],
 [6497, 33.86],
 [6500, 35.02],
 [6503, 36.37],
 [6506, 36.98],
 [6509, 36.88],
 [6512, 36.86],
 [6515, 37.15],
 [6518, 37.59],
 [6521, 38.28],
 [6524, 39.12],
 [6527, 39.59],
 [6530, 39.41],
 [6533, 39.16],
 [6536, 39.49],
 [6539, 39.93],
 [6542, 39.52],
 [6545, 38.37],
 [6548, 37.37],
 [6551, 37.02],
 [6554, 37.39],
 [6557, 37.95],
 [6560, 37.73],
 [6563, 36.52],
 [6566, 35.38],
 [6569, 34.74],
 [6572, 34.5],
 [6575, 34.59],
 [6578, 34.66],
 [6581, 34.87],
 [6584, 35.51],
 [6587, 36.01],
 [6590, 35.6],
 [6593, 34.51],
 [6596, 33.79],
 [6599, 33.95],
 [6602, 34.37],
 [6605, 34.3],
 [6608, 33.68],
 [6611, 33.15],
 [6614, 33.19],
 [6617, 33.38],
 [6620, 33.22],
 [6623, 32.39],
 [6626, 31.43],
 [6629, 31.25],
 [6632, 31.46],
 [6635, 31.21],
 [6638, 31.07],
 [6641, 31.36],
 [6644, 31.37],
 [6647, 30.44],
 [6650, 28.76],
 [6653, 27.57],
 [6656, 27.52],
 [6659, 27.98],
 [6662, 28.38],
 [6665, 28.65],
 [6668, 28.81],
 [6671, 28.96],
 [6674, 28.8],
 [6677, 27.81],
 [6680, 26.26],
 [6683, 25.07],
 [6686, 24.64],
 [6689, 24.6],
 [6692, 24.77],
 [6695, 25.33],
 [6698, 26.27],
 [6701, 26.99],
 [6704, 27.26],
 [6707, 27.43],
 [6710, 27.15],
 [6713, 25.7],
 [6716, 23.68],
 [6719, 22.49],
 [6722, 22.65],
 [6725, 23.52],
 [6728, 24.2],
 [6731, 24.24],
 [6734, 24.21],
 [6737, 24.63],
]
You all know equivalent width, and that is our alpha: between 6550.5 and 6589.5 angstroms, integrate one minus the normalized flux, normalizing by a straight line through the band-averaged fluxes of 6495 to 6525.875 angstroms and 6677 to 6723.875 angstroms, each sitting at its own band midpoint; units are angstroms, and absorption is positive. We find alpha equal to -3.1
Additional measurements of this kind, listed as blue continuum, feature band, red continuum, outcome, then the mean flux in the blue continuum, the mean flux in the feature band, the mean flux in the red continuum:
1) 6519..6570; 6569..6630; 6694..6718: 0.1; 38.1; 34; 26.2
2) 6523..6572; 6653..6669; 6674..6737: 0.4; 37.9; 28.2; 25.3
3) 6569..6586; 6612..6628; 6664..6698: -0.6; 34.9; 32.7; 26.7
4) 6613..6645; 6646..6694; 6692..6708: 2.3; 31.9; 27.4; 26.5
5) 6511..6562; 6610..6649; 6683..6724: -1.0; 38.3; 31.9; 25.3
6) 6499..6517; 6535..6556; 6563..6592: -1.5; 36.6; 38.4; 35.2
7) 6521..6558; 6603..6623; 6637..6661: -0.6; 38.7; 33.4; 29.5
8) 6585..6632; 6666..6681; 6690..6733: 0.0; 33.6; 28.2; 25.1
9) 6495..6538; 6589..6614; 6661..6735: -1.6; 37.5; 34.1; 25.9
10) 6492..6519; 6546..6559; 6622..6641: -1.2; 36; 37.5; 31.4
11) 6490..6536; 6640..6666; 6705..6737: -0.4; 37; 29.1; 24.6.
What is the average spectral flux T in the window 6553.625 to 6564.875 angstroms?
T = 37.3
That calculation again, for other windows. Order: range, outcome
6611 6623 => 33.1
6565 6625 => 34.3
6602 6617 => 33.6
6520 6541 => 39.3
